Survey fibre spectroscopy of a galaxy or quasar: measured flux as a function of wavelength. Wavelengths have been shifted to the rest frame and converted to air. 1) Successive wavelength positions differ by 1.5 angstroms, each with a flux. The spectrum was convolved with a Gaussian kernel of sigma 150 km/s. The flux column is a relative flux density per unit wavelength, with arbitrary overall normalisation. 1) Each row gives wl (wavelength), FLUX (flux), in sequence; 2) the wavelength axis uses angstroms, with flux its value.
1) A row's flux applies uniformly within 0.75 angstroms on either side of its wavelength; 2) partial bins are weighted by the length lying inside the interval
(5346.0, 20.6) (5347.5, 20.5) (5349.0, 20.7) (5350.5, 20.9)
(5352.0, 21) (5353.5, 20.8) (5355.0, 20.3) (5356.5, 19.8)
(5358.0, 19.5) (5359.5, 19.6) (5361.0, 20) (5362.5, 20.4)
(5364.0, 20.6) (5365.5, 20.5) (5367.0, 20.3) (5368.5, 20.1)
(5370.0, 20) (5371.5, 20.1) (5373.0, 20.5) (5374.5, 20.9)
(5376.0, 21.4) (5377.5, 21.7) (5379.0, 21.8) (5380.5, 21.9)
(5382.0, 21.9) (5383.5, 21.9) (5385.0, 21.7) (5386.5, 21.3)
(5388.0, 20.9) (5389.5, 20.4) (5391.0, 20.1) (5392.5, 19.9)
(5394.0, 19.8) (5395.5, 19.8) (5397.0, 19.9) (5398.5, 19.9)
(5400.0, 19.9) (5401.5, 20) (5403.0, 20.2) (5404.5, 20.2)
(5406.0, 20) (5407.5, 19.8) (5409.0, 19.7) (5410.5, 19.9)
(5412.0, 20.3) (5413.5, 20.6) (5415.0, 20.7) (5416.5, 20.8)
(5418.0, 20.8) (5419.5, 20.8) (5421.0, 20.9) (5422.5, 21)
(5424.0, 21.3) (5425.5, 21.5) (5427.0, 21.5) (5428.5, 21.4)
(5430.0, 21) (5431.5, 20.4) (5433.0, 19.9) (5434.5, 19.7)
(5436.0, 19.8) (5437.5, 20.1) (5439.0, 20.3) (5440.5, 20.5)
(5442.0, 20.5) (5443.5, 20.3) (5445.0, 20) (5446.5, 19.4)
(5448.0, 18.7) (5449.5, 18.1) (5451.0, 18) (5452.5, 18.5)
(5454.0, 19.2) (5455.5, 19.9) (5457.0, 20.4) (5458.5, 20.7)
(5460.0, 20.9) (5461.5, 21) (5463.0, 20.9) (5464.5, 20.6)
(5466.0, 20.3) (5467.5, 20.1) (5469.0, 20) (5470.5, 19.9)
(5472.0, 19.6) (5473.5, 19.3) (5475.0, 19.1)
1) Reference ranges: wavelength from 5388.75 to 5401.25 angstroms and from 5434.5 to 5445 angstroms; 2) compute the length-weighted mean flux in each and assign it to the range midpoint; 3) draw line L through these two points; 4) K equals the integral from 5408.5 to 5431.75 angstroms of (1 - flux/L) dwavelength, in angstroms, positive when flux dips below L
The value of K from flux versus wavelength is -0.8 angstroms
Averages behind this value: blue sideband 20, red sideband 20.2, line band 20.8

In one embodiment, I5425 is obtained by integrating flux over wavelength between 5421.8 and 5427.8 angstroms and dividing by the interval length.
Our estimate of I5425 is 21.3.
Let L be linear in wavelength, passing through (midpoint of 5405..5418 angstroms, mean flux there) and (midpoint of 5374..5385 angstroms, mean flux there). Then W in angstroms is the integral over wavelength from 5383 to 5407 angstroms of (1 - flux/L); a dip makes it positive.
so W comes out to 0.7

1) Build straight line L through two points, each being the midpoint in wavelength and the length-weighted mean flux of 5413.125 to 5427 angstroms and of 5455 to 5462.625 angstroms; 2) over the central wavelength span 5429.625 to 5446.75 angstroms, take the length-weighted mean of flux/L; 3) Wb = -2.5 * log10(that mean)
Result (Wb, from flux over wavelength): 0.034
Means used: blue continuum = 21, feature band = 20.2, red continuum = 20.6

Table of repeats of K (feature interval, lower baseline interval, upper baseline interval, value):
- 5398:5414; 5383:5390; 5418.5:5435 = 0.8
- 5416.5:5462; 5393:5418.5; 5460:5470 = 0.3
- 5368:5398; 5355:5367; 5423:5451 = -1.0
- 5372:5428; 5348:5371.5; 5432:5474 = -1.6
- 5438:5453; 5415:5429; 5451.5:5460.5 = 0.6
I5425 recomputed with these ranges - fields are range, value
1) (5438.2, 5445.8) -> 20.3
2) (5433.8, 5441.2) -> 20.1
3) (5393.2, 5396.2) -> 19.8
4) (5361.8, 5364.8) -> 20.5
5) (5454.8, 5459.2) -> 20.3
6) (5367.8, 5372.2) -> 20.1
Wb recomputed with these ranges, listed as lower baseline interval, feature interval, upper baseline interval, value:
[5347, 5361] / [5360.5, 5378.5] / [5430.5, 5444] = -0.014 mag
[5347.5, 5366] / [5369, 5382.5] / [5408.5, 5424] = -0.035 mag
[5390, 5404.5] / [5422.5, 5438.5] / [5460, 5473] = -0.029 mag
